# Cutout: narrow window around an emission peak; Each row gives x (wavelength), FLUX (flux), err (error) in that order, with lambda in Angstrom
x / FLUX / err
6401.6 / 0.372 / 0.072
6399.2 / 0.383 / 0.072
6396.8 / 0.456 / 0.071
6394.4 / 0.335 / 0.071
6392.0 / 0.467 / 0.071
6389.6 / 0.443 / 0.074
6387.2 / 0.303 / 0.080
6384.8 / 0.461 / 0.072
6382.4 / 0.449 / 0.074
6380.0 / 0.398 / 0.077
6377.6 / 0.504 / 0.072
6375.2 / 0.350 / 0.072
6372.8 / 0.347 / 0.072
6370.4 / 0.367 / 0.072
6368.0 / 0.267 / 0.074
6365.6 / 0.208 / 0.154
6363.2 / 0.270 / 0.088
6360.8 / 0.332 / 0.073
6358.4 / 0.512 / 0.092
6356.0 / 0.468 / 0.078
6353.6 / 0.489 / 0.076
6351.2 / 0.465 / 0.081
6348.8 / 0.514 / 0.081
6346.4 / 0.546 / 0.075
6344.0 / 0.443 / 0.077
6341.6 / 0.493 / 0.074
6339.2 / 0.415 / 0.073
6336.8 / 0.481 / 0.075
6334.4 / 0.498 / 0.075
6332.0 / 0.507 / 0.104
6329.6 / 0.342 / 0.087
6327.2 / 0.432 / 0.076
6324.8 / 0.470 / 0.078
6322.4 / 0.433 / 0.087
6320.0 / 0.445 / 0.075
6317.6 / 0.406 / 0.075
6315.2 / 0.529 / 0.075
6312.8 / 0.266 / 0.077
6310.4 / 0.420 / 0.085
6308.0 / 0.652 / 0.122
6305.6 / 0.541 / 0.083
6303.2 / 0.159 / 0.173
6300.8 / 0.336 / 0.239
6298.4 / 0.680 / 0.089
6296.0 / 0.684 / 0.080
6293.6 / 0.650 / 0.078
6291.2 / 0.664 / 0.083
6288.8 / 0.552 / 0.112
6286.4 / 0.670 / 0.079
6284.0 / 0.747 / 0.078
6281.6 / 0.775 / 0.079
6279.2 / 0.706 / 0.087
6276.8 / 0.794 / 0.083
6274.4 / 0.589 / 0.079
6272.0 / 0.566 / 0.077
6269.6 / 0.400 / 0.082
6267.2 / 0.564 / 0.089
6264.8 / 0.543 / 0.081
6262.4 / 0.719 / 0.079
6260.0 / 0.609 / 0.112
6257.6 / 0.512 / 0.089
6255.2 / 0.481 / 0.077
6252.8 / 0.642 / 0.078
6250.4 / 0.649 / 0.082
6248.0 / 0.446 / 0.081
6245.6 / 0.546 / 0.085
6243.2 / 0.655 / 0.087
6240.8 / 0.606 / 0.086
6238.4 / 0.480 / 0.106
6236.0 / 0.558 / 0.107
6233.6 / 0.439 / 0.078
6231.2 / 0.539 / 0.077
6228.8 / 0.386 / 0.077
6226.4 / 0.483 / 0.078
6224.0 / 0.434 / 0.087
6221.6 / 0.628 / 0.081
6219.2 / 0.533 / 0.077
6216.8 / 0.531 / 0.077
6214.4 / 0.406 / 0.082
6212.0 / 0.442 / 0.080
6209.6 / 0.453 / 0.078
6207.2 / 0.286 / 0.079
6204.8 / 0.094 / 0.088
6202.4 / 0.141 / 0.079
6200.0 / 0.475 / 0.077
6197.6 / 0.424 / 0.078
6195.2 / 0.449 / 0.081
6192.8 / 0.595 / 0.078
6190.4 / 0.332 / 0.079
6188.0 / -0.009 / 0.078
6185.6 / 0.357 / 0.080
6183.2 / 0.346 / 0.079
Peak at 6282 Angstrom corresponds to C III] 1909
